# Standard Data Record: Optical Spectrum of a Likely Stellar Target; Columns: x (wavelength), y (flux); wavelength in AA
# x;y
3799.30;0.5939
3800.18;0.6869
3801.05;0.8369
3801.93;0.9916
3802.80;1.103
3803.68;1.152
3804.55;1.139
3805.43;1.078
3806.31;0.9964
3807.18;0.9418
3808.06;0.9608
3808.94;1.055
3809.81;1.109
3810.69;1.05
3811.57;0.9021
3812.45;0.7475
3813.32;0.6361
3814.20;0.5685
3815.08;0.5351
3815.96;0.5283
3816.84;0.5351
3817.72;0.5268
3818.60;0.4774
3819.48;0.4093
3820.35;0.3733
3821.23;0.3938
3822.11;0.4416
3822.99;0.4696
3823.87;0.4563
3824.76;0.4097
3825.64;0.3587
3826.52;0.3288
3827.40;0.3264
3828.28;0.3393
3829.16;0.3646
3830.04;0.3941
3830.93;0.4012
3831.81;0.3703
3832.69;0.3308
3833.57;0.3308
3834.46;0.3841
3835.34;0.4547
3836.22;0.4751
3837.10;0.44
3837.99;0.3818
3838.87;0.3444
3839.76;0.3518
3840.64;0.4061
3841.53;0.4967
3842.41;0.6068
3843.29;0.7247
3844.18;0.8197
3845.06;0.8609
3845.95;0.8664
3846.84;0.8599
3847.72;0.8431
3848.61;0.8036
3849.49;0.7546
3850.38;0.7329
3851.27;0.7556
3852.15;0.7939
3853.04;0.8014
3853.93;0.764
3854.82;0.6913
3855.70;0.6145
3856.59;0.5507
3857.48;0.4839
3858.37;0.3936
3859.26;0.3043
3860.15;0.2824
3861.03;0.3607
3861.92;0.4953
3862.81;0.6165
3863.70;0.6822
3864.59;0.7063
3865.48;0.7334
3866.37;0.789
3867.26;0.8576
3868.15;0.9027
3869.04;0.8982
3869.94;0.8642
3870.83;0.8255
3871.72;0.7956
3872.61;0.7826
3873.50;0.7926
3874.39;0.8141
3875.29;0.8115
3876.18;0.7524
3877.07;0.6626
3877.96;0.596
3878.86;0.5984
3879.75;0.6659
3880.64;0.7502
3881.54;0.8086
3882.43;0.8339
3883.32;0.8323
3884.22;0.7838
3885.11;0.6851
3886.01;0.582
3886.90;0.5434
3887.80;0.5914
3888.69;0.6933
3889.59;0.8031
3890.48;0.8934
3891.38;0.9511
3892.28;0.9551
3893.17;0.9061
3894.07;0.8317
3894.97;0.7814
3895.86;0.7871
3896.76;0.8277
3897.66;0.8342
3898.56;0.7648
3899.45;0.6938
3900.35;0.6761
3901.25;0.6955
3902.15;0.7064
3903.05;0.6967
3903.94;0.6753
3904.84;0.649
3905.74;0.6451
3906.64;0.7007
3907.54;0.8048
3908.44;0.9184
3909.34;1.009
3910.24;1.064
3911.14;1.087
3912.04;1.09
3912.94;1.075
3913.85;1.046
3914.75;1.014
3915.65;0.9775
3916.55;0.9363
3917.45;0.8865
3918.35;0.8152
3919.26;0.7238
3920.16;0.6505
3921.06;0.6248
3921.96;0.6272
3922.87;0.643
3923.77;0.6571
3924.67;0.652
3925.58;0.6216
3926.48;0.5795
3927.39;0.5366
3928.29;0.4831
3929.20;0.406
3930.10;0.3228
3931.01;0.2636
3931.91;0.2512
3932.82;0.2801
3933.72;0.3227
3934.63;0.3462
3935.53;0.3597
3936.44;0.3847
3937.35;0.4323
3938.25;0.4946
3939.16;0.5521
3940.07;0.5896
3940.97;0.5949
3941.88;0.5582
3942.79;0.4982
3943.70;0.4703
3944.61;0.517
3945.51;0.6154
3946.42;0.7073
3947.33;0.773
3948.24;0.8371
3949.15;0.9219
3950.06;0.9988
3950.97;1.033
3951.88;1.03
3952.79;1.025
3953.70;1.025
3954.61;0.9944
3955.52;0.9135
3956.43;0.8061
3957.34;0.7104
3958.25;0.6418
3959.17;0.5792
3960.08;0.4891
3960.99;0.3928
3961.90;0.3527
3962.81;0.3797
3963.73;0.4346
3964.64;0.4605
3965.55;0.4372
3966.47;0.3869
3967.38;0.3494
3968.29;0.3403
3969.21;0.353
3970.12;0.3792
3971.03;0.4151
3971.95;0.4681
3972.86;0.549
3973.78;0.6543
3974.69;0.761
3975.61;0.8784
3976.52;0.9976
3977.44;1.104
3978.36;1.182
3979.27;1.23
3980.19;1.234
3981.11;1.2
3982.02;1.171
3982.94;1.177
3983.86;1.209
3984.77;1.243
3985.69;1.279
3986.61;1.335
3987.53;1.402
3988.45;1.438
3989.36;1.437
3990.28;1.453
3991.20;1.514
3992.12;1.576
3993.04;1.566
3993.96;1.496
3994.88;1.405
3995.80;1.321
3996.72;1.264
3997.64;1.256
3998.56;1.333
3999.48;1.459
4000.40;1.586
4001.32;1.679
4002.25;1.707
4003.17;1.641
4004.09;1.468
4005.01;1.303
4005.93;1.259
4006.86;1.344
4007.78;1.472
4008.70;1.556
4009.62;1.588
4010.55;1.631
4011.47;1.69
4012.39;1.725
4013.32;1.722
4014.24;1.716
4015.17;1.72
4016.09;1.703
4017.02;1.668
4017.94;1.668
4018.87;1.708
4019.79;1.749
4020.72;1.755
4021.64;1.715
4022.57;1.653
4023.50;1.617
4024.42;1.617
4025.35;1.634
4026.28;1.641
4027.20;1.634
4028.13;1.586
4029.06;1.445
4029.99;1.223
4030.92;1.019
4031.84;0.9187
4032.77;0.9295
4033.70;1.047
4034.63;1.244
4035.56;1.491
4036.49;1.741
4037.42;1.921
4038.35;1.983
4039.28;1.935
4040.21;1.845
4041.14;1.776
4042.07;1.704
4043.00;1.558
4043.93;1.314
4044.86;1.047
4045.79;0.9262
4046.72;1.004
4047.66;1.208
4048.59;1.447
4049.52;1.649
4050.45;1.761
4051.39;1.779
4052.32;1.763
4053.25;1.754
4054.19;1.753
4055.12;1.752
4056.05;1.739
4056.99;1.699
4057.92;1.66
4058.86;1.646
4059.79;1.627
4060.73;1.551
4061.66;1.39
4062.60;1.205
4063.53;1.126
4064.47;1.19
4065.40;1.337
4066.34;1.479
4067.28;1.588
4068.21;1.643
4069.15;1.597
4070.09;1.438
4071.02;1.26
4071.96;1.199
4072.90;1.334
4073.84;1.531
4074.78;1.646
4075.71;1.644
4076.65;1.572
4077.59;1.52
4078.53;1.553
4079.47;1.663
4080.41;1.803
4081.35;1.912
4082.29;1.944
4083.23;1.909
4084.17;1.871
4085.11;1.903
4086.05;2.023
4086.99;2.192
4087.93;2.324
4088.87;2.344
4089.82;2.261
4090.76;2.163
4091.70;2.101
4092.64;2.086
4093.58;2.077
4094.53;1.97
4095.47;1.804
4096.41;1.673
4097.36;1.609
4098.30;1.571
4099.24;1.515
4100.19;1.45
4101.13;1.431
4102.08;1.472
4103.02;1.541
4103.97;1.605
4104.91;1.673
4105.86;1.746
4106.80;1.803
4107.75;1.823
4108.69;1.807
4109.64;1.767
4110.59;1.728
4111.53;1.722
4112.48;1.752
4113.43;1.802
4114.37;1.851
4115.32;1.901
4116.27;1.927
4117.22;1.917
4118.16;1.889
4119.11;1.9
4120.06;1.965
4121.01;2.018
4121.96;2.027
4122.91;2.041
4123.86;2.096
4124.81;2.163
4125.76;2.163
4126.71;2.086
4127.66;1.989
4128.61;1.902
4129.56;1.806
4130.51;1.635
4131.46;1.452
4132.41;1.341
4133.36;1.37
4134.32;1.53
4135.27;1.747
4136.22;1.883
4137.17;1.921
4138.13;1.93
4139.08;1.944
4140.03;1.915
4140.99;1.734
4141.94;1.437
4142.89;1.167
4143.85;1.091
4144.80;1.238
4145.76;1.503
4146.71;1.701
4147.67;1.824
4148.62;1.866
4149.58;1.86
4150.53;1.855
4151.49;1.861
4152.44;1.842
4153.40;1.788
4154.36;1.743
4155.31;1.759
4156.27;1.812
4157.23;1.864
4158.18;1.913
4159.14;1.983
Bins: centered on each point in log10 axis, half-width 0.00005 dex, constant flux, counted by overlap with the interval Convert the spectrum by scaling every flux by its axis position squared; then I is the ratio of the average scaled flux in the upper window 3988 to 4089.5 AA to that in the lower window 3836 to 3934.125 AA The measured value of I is 2.4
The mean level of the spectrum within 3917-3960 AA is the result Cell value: 0.632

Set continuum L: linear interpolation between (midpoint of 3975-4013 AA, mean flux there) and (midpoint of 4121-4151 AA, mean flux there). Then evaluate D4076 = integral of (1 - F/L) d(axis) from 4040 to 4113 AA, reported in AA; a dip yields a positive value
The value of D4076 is -2.58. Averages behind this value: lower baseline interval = 1.38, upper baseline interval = 1.75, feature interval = 1.66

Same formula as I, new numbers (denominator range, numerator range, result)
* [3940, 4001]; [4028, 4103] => 1.83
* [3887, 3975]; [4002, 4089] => 2.50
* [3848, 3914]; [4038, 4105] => 2.43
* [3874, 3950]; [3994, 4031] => 2.34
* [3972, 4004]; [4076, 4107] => 1.50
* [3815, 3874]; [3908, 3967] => 1.22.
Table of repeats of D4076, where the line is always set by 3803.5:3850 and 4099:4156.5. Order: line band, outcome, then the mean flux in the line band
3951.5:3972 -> 9.79 AA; 0.581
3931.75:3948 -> 8.54 AA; 0.495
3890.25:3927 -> 4.31 AA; 0.808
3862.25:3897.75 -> 1.74 AA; 0.769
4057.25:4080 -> 0.77 AA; 1.48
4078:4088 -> -1.98 AA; 1.9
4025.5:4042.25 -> -1.26 AA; 1.5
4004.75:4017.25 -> -2.58 AA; 1.58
